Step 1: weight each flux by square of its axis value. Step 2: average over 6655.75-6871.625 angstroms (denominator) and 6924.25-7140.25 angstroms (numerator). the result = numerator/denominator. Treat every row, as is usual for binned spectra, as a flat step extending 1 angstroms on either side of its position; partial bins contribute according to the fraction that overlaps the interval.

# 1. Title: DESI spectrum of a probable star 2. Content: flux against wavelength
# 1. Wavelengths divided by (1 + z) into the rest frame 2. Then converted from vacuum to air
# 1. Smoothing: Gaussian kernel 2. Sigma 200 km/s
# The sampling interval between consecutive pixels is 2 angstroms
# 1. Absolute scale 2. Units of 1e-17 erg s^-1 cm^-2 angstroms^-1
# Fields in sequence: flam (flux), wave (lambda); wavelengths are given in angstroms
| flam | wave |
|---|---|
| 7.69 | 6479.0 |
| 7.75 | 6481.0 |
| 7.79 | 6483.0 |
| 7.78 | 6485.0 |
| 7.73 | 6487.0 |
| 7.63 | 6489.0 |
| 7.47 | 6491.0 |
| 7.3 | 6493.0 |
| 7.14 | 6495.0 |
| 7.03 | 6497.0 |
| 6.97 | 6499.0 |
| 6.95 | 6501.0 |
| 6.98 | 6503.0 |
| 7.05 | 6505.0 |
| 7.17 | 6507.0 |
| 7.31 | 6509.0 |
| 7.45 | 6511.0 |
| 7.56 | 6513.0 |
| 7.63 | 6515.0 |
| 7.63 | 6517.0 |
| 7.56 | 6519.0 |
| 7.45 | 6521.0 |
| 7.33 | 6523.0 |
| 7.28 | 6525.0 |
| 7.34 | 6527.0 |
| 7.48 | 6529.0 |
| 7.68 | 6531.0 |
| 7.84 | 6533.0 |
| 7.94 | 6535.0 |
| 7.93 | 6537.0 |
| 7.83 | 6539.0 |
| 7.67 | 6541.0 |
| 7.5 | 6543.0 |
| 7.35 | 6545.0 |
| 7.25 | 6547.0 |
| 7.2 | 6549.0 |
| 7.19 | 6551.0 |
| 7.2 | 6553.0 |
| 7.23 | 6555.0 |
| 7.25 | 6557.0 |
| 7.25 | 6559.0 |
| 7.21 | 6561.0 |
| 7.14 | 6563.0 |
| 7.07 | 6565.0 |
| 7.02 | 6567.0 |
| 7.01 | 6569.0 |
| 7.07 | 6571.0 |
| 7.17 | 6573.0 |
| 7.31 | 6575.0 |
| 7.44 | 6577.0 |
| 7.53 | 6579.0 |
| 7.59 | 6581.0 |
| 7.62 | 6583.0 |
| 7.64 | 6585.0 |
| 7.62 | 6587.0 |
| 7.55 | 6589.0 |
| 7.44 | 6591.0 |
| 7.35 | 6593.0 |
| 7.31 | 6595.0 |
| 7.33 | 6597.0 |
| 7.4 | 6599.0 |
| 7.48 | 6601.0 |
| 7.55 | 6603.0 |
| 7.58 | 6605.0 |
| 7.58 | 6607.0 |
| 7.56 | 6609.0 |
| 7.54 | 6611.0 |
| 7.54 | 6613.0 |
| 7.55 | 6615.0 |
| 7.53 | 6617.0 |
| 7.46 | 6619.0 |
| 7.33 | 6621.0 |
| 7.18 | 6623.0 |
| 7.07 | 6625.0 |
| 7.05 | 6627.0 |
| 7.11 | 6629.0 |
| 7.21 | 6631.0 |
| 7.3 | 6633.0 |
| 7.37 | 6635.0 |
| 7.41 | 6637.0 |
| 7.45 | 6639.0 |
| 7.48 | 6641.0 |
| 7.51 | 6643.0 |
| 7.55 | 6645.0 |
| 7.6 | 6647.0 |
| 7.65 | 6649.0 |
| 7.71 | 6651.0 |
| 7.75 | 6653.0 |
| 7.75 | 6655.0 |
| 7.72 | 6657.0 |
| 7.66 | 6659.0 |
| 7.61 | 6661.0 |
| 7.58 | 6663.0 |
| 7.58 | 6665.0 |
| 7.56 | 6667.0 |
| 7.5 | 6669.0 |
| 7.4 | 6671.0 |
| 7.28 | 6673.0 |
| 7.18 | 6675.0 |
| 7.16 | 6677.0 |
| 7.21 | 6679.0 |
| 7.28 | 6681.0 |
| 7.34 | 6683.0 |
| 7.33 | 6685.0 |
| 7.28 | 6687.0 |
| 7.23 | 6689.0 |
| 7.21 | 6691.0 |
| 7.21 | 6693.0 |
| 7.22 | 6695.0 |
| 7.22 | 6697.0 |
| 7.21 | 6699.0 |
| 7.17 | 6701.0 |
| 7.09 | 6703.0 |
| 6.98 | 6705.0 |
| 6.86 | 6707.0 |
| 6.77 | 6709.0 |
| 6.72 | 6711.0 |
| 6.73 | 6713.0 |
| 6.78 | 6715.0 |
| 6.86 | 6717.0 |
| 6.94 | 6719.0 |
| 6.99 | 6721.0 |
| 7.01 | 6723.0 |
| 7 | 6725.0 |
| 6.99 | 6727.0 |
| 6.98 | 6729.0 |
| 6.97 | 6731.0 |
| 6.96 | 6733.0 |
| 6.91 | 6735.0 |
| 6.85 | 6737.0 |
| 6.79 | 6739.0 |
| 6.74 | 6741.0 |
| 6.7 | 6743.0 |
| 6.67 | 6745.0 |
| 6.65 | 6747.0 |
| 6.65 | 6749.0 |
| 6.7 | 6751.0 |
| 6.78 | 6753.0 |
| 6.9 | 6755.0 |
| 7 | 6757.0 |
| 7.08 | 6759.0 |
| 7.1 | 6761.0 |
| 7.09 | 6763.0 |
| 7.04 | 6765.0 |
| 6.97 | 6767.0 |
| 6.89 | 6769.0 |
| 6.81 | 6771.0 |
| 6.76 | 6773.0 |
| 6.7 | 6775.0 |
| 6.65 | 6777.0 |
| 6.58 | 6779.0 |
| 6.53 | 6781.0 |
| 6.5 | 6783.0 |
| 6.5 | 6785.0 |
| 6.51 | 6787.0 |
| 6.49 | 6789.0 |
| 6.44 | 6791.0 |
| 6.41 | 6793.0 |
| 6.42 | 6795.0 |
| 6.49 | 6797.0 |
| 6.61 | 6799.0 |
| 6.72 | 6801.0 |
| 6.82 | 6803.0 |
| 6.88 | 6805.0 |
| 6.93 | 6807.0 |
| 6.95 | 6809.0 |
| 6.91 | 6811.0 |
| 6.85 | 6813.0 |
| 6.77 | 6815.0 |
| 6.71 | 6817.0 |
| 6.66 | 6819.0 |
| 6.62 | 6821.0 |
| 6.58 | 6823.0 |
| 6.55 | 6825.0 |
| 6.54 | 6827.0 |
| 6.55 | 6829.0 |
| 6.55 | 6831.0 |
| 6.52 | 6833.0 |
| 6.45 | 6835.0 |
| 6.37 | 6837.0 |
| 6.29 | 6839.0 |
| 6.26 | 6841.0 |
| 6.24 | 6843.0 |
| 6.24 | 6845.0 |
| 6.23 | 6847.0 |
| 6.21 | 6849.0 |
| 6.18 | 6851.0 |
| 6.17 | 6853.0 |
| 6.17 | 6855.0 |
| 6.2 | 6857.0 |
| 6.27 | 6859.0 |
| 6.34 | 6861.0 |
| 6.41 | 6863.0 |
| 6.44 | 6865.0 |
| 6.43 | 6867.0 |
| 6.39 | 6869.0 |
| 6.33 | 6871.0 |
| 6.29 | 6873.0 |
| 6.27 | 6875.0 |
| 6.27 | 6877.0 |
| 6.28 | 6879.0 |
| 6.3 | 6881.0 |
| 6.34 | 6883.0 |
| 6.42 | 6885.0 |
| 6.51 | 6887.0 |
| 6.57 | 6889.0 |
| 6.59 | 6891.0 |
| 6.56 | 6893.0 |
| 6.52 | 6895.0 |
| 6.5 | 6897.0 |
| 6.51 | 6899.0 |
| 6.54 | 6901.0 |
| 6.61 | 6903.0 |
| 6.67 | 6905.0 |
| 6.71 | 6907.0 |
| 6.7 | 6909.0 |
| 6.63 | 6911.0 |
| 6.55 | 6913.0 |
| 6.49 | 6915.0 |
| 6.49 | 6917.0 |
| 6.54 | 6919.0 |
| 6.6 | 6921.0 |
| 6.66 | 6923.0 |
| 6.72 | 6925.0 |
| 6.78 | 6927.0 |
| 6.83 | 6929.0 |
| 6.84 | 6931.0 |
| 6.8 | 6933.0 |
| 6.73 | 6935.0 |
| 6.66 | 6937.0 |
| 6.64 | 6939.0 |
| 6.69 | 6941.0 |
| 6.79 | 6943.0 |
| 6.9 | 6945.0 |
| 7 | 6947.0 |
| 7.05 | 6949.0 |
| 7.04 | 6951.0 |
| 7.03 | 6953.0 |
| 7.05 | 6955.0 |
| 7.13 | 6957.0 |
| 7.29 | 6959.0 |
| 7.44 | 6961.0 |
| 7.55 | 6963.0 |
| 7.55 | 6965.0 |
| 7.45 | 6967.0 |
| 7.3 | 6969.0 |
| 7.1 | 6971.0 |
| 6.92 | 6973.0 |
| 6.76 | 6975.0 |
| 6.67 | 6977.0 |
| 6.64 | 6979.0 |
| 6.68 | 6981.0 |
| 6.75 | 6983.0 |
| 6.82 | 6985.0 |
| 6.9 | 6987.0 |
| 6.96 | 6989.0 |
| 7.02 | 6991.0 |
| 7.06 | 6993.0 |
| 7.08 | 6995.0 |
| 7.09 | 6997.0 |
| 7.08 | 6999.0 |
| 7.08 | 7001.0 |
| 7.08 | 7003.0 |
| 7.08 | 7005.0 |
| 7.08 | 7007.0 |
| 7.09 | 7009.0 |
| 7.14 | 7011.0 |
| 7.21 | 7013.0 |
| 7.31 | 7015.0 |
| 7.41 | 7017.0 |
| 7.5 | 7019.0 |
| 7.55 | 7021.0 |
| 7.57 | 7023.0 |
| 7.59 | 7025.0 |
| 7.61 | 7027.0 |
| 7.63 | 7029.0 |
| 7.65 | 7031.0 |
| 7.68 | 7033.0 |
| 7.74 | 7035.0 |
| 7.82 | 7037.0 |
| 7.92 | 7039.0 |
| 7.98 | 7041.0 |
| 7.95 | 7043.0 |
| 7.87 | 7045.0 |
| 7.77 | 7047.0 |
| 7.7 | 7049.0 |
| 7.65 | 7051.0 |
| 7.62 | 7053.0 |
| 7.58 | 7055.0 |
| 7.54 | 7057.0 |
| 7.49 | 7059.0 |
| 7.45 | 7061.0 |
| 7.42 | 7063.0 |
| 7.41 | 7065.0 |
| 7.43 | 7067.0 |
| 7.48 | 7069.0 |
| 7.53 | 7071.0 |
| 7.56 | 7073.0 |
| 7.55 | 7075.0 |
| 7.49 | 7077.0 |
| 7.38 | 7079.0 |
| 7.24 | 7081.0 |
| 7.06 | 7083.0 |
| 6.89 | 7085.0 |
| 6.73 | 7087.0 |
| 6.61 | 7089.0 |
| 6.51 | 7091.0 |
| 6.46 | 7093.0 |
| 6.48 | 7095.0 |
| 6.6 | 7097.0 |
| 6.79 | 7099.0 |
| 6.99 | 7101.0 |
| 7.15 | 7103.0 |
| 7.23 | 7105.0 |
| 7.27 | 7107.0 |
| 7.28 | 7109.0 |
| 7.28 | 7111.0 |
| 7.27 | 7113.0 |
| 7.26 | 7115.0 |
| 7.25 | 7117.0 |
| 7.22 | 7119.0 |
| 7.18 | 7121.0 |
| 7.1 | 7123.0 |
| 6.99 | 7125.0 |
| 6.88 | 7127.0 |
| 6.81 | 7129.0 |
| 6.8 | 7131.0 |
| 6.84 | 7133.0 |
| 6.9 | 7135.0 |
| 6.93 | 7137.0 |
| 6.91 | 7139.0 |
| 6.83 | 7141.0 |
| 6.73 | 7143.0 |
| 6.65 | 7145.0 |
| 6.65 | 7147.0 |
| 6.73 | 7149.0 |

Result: 1.1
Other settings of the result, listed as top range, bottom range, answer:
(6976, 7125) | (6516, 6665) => 1.12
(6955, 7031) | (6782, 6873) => 1.16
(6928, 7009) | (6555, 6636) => 1.06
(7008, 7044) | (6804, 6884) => 1.24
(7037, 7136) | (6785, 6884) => 1.20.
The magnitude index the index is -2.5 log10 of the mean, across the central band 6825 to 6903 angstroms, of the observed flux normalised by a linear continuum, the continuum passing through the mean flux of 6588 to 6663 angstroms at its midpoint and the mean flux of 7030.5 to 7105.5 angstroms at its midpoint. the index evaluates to 0.16 mag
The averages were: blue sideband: 7.47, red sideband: 7.35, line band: 6.38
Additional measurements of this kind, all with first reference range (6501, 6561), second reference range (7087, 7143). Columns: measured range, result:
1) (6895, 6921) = 0.085 mag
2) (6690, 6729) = 0.042 mag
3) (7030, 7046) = -0.120 mag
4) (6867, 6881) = 0.134 mag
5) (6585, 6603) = -0.012 mag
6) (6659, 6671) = -0.036 mag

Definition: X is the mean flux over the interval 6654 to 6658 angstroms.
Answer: 7.73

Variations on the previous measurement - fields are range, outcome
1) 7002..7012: 7.09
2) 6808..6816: 6.87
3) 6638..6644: 7.48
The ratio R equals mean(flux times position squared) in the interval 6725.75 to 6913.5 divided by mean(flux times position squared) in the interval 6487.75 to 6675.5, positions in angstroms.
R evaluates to 0.95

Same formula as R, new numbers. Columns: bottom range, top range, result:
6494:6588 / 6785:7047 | 1.04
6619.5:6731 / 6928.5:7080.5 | 1.10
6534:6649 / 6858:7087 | 1.06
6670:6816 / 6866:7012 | 1.04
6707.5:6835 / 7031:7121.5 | 1.19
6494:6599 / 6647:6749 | 1.02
